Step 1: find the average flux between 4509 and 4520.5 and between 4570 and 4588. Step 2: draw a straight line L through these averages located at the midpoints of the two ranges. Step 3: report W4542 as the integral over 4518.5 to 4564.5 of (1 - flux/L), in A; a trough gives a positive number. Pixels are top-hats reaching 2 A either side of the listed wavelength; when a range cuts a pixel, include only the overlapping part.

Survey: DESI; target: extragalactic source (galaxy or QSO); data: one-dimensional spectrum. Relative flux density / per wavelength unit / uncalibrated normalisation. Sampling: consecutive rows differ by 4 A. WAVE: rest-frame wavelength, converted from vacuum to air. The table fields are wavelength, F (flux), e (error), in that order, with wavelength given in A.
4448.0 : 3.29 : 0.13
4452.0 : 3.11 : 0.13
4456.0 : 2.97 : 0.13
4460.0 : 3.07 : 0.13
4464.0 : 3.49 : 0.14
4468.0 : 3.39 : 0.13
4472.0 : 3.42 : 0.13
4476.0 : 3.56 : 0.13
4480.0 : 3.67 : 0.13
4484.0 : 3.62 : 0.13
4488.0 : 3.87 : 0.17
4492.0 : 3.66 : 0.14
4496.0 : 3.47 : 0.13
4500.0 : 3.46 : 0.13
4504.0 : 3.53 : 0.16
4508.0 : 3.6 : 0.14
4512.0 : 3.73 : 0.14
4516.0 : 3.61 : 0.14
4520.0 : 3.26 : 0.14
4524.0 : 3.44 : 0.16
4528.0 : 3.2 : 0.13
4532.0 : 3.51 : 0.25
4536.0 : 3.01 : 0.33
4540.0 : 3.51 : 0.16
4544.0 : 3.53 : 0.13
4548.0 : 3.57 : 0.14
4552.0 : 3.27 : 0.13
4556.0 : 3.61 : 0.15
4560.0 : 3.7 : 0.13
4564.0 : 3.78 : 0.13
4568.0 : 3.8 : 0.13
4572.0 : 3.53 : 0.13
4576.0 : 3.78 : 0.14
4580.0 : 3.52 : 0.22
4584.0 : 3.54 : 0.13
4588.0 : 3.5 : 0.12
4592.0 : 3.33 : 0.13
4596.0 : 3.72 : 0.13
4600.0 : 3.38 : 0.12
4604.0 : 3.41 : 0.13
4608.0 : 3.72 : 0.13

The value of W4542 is 1.8 A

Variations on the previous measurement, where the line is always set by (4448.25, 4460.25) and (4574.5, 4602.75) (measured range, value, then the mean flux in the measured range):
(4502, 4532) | -1.8 A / 3.48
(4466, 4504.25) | -4.6 A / 3.57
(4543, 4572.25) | -1.5 A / 3.61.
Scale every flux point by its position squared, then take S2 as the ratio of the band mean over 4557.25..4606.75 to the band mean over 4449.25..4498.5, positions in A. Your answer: 1.09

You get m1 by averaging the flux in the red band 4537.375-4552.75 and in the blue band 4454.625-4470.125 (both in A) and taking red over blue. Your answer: 1.07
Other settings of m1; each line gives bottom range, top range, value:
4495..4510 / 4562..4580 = 1.05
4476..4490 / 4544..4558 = 0.94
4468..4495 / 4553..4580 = 1.02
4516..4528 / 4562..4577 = 1.10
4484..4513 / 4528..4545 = 0.93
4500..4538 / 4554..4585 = 1.07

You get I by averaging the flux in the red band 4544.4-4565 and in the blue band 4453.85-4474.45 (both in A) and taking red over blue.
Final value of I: 1.09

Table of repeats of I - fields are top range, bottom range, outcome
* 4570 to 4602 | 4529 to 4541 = 1.07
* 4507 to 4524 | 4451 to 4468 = 1.11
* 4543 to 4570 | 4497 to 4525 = 1.03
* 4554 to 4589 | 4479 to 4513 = 1.01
